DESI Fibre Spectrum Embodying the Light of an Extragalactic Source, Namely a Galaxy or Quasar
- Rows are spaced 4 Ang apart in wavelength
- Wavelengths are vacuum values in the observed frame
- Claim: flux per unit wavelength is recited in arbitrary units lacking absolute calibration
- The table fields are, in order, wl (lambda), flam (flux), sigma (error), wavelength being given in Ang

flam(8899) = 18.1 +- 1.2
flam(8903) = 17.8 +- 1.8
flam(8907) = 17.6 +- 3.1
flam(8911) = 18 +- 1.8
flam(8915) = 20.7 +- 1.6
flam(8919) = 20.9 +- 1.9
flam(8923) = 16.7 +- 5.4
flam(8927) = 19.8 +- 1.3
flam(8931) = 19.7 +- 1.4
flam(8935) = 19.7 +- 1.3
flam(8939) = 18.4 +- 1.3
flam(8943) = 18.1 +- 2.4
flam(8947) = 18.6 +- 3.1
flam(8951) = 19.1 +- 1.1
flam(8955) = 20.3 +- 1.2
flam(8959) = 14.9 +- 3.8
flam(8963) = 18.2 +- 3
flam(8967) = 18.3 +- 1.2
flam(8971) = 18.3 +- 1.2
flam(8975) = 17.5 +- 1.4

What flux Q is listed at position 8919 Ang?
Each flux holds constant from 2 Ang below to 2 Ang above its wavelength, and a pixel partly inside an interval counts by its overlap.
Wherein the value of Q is 20.9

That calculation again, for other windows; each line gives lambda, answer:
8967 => 18.3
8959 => 14.9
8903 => 17.8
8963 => 18.2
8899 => 18.1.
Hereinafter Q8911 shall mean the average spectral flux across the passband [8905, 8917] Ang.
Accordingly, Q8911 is 18.8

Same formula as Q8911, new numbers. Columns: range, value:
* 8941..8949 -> 18.4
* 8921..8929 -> 18.2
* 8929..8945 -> 19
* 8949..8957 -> 19.7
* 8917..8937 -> 19.4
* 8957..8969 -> 17.1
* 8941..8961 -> 18.2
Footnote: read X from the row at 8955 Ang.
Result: 20.3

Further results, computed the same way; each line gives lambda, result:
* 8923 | 16.7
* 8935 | 19.7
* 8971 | 18.3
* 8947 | 18.6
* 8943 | 18.1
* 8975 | 17.5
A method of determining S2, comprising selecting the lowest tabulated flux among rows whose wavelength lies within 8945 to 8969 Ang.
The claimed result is 14.9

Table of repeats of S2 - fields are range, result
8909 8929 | 16.7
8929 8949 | 18.1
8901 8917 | 17.6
